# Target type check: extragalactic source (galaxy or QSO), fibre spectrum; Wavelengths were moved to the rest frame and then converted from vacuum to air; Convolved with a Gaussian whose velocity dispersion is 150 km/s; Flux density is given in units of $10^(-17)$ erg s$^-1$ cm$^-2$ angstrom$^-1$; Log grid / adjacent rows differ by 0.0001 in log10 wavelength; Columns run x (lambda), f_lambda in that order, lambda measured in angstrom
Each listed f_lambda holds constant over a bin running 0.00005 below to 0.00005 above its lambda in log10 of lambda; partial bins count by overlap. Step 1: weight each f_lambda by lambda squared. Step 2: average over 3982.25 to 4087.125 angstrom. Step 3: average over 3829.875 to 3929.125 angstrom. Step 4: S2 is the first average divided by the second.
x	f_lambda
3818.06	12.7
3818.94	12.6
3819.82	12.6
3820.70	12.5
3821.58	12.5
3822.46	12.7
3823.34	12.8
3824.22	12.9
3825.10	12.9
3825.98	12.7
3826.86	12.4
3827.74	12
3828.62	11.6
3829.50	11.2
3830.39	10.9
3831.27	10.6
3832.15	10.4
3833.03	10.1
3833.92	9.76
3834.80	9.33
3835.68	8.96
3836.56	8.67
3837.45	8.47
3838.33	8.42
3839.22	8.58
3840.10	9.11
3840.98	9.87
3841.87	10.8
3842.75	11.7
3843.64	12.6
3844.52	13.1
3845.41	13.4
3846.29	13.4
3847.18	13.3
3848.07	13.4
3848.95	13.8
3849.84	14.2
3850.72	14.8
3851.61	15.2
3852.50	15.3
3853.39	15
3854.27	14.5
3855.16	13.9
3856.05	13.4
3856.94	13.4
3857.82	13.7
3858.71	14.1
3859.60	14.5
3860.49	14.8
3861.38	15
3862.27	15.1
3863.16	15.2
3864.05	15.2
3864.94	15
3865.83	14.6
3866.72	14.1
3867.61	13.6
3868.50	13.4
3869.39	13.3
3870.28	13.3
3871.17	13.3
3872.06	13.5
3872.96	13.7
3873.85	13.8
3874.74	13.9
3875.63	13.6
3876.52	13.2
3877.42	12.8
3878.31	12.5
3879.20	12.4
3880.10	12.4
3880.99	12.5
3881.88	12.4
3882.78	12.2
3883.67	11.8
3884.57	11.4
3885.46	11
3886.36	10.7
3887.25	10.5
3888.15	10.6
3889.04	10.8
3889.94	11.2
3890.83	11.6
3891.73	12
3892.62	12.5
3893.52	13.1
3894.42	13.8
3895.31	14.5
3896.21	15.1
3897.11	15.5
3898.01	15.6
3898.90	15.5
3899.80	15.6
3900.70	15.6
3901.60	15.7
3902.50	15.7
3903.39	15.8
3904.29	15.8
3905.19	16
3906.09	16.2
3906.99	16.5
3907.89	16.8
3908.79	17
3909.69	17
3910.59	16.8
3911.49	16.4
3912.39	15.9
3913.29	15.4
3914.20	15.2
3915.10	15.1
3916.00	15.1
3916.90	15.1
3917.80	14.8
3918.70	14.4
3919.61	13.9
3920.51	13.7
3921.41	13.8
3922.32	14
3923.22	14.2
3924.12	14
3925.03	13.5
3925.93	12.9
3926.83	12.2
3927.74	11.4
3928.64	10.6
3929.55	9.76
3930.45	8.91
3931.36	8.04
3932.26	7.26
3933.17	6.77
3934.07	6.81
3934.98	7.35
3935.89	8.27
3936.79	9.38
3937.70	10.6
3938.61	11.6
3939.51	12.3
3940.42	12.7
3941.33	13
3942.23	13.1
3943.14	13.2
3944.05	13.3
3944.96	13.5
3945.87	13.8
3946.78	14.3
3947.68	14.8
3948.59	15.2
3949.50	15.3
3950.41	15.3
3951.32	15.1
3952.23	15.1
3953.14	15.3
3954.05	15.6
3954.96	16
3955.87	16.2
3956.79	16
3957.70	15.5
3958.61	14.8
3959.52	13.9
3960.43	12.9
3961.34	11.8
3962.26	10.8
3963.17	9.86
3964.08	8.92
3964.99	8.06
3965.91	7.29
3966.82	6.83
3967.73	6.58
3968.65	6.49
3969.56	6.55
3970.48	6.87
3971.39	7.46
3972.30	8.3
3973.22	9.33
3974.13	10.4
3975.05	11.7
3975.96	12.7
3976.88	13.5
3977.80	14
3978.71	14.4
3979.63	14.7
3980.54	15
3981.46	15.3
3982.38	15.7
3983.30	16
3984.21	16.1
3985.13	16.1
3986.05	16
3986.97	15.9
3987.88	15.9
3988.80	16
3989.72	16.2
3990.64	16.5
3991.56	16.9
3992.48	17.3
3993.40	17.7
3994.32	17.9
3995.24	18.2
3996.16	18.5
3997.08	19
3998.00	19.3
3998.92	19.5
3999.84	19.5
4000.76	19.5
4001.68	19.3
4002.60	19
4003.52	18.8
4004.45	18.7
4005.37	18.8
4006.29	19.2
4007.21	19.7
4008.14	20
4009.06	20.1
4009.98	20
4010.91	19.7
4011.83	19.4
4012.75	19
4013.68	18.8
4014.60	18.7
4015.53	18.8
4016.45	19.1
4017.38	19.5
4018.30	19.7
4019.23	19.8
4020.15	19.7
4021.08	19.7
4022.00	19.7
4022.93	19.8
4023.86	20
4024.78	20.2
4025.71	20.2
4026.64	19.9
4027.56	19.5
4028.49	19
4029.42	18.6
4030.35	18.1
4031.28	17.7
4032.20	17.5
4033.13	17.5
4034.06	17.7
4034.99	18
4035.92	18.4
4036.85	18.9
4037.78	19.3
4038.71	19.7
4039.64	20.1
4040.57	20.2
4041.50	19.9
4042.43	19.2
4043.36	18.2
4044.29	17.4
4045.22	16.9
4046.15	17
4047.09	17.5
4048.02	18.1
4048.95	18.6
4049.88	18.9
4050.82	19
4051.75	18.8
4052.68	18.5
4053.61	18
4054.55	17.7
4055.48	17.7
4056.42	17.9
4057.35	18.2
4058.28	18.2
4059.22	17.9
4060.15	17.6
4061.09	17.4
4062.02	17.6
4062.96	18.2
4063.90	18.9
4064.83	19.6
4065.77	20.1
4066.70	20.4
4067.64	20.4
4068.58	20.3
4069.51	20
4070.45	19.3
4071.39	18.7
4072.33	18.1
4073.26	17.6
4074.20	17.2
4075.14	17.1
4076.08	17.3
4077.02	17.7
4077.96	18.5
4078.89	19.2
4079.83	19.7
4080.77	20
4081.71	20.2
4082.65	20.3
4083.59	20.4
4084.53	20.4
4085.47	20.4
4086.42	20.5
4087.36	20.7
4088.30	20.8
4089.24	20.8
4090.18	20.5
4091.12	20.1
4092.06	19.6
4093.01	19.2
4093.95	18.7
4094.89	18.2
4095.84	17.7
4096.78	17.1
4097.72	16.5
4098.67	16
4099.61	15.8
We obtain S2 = 1.5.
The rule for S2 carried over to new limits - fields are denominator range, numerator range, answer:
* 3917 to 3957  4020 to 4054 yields 1.56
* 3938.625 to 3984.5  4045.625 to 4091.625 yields 1.59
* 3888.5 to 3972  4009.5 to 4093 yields 1.56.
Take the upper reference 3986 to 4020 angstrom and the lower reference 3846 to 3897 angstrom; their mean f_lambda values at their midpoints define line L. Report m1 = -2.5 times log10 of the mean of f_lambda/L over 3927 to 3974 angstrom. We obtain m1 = 0.41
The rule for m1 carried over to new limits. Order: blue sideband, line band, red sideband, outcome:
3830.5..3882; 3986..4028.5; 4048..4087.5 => -0.102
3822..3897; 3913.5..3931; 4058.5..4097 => 0.092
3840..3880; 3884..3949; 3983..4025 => 0.174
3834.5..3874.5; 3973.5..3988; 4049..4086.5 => 0.139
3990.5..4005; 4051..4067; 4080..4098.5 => 0.046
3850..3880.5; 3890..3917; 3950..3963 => -0.075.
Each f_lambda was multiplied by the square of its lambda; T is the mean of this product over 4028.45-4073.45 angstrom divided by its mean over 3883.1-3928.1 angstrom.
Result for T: 1.4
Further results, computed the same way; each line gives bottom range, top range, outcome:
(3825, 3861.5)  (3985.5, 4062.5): 1.67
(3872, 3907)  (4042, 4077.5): 1.49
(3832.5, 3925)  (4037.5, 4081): 1.50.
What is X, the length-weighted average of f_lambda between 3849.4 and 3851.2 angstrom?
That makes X 14.5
